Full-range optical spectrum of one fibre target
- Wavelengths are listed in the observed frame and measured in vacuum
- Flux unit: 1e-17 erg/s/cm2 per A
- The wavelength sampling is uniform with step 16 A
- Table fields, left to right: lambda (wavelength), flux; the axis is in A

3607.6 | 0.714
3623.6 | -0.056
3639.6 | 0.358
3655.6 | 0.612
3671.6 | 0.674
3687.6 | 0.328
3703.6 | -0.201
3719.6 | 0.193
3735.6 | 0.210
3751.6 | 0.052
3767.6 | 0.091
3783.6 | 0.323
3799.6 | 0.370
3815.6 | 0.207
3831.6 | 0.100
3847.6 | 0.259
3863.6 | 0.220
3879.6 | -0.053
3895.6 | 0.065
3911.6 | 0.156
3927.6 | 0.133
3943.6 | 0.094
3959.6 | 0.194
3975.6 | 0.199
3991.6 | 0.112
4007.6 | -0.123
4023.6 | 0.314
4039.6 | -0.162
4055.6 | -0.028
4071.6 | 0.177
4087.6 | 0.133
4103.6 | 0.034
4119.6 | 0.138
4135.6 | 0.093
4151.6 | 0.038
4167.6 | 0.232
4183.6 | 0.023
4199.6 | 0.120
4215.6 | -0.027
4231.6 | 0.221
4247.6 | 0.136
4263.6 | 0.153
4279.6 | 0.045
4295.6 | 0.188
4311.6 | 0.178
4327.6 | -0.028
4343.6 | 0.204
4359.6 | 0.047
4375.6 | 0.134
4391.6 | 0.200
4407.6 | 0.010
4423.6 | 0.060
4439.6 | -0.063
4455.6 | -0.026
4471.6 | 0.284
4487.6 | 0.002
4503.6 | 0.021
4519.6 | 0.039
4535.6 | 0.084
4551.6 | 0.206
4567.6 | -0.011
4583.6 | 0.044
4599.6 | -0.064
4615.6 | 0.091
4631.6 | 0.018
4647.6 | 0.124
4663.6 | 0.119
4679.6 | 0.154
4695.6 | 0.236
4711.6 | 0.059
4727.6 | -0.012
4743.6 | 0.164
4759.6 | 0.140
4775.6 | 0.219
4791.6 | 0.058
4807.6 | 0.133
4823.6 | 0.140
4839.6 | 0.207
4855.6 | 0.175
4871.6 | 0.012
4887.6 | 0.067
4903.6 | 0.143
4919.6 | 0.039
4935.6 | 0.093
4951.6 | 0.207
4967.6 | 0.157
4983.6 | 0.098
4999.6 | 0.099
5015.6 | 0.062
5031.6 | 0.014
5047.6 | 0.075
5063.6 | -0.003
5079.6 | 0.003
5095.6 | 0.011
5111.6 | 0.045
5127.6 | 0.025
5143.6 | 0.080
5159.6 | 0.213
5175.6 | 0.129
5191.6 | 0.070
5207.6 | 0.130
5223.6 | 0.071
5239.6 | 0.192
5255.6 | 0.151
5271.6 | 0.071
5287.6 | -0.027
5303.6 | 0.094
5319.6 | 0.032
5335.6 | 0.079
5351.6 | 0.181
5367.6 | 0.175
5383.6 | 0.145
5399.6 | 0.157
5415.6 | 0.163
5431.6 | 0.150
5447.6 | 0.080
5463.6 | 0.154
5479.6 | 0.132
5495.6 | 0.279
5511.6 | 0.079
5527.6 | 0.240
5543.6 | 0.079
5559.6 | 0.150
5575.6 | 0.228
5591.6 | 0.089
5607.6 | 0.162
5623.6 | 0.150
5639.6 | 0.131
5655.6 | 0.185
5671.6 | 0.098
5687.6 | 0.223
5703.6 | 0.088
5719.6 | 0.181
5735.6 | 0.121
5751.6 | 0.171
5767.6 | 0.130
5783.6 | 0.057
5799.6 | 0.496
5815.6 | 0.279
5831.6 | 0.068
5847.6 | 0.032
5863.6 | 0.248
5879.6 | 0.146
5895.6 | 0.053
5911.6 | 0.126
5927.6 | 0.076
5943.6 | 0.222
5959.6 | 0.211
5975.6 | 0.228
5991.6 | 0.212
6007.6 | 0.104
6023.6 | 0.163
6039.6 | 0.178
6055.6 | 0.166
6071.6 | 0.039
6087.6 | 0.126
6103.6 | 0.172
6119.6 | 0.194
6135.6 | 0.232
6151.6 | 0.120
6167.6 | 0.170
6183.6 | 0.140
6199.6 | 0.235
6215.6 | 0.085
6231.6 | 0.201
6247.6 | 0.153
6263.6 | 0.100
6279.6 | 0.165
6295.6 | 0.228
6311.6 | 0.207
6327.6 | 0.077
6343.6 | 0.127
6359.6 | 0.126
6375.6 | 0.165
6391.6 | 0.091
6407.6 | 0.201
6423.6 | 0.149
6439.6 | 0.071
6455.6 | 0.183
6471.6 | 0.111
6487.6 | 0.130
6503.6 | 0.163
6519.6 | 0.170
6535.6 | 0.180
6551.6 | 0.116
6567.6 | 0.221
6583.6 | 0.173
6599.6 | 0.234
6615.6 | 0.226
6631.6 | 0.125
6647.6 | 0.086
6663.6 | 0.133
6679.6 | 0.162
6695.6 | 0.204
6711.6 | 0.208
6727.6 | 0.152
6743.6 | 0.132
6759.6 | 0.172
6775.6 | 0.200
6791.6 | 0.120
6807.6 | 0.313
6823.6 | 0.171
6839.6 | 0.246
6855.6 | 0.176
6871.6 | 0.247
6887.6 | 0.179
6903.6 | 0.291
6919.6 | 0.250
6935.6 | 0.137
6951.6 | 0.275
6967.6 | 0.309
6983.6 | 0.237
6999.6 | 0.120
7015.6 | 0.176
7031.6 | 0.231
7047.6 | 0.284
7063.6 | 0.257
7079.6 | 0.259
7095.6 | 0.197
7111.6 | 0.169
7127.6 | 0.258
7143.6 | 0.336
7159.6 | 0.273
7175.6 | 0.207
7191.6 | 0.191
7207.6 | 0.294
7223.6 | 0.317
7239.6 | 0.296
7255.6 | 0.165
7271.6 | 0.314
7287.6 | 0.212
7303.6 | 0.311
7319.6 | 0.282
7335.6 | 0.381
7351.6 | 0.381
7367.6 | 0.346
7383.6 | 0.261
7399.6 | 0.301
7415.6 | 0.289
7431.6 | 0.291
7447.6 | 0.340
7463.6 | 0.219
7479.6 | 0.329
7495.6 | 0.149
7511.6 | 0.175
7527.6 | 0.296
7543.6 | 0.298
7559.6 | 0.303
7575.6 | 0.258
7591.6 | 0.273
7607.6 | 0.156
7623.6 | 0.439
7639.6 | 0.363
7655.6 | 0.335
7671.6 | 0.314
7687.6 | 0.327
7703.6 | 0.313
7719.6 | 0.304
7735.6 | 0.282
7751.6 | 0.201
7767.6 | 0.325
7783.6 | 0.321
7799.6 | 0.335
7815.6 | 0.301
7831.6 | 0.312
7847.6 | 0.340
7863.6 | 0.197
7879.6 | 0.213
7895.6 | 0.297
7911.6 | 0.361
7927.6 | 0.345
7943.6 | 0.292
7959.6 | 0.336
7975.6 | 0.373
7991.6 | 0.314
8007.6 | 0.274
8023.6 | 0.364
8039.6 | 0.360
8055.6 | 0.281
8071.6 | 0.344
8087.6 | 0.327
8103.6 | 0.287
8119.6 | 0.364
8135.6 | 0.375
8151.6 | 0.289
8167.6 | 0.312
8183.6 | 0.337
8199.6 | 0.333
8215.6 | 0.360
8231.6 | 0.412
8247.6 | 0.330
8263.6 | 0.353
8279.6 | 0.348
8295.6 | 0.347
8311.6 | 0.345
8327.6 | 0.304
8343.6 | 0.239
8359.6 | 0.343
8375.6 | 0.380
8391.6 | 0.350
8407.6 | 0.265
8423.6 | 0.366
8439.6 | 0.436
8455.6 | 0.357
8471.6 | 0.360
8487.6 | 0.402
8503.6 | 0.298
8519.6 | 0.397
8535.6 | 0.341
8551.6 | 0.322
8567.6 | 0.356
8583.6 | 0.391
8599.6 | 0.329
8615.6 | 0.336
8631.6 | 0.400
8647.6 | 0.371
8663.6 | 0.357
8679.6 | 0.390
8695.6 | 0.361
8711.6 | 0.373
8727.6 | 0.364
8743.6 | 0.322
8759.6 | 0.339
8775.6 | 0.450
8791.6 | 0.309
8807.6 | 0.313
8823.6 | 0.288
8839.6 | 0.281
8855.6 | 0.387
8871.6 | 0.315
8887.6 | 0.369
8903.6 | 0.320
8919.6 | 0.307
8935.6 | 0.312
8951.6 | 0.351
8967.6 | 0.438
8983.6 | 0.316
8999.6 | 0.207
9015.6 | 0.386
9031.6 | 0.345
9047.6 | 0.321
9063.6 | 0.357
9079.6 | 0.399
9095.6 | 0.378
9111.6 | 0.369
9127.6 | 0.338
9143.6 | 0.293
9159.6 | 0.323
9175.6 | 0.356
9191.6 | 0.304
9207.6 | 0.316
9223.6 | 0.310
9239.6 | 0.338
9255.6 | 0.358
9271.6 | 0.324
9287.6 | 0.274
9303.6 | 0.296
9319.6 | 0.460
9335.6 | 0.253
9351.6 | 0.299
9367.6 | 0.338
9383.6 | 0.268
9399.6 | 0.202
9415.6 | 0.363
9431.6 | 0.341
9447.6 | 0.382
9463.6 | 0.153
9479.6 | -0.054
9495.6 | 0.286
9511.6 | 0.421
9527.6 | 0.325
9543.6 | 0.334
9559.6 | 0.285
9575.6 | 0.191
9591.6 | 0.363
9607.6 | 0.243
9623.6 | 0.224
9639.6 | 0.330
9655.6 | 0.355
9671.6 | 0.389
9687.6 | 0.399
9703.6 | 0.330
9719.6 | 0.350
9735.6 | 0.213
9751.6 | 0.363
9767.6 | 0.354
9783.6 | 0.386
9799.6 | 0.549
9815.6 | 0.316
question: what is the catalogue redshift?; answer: 0.83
